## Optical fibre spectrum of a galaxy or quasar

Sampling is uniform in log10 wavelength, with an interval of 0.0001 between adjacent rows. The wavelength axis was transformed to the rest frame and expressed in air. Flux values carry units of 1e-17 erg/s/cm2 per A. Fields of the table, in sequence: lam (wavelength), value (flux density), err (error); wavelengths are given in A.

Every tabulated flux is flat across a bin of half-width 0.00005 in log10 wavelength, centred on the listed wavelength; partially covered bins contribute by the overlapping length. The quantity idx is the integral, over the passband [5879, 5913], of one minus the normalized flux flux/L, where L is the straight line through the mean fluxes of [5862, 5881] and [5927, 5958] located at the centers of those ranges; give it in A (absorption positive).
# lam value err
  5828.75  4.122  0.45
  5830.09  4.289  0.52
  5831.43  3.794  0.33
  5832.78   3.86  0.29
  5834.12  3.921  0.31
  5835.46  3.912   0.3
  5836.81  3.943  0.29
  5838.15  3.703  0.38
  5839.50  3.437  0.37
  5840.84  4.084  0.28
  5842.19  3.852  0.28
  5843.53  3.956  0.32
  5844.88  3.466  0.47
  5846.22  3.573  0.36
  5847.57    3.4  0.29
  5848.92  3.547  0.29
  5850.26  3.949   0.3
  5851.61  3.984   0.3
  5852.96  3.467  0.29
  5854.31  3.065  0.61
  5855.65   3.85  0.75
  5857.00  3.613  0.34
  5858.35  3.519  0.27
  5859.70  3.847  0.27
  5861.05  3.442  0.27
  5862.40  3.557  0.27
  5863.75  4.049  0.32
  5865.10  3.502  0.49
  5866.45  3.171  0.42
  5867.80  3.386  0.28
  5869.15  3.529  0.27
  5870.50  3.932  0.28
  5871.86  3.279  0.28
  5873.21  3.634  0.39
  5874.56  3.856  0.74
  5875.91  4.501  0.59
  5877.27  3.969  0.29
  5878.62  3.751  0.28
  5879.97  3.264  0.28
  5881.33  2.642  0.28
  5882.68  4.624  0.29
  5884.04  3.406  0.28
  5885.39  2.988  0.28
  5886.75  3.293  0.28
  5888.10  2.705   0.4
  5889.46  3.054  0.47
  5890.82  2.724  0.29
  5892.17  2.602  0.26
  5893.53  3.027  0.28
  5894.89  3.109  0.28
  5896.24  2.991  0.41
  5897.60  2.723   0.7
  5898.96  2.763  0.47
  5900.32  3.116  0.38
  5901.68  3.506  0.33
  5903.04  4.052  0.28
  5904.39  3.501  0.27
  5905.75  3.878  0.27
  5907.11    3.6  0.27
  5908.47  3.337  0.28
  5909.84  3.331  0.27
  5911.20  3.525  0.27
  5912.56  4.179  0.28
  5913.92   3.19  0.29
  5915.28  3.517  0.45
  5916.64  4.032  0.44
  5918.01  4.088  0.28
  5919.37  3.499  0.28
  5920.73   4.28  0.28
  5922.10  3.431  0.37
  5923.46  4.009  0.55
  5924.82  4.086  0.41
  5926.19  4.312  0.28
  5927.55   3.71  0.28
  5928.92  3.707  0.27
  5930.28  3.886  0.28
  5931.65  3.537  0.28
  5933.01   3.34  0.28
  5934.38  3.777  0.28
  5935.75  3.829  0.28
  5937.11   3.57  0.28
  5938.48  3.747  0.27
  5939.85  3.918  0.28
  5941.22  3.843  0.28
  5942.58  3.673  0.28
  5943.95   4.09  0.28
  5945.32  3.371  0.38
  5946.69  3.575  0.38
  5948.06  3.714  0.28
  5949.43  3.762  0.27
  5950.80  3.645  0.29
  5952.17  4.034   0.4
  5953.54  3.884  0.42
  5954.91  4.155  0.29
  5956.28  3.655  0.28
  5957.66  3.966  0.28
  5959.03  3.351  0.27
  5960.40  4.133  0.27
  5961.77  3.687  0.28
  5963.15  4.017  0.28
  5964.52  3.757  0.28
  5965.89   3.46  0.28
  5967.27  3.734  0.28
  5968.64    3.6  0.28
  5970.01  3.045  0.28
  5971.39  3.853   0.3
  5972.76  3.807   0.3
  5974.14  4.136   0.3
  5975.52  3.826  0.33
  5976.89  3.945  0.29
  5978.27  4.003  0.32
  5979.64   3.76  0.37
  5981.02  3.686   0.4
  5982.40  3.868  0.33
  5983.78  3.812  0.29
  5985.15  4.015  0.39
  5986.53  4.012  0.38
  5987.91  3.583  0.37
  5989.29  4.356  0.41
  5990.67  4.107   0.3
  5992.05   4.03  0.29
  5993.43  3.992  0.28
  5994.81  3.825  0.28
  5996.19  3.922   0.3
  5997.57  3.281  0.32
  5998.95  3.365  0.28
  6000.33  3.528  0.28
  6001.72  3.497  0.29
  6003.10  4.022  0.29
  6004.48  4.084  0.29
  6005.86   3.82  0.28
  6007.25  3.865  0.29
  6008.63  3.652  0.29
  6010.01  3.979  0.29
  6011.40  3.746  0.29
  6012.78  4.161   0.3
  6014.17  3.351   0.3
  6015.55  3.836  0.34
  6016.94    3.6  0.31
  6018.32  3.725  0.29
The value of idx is 3.8 A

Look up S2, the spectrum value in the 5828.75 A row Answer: 4.122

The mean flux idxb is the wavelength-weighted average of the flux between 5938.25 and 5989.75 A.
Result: 3.8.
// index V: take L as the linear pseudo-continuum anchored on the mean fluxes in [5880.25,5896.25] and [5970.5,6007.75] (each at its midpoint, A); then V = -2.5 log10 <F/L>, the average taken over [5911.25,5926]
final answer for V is -0.15 mag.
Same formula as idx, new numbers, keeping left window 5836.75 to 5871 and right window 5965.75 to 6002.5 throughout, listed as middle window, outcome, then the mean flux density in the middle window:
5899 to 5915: 0.73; 3.53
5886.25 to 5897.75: 2.39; 2.92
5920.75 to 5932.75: -0.39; 3.84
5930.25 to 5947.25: 0.16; 3.7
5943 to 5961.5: -0.20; 3.79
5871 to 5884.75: -0.10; 3.69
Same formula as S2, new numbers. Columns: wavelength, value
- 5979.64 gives 3.76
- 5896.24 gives 2.991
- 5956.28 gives 3.655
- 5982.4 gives 3.868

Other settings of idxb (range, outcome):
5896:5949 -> 3.65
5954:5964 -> 3.85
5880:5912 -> 3.24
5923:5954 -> 3.78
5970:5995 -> 3.9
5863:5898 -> 3.38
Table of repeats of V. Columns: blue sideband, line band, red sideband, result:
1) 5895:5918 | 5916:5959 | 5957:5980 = -0.055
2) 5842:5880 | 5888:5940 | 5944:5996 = 0.064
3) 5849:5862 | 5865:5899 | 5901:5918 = 0.097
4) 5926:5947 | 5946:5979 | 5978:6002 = -0.002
